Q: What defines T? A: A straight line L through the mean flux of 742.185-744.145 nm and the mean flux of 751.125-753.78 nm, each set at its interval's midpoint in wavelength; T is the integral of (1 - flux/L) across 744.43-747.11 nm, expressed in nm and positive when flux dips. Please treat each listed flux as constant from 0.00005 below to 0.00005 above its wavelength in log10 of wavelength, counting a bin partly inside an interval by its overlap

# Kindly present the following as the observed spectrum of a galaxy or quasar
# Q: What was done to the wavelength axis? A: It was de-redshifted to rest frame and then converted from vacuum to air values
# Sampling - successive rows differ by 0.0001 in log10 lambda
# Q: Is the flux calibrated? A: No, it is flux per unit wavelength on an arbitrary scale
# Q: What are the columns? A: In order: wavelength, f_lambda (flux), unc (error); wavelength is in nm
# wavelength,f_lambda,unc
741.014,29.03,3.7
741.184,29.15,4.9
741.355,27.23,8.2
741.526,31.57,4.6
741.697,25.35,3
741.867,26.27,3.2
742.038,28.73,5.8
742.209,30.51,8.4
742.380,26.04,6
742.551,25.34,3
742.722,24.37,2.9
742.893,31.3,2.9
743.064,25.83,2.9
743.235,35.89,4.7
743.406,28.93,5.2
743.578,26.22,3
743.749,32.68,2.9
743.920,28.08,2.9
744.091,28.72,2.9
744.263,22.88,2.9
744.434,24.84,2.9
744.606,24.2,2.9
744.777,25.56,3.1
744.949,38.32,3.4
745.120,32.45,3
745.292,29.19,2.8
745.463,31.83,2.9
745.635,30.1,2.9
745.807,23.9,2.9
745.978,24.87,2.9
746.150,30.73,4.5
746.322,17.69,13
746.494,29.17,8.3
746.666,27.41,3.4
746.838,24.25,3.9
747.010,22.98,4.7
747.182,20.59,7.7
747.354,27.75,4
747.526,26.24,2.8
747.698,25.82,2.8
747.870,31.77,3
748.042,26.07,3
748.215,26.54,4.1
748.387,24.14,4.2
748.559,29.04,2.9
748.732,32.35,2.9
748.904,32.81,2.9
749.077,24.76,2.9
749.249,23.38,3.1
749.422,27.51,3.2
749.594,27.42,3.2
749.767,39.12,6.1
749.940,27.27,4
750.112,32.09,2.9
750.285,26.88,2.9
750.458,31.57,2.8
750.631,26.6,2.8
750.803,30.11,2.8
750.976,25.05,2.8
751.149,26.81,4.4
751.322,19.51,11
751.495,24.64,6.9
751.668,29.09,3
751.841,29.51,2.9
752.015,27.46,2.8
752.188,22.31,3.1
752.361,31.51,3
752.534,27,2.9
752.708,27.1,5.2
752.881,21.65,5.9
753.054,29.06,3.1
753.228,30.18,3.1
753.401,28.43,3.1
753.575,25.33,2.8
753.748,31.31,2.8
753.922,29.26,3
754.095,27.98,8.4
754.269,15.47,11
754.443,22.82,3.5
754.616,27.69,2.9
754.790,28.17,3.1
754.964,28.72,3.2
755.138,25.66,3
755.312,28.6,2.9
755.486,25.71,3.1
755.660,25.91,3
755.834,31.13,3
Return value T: 0.070 nm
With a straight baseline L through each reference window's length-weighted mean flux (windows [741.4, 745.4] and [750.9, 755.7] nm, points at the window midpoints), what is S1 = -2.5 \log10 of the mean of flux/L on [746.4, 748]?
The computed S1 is 0.06 mag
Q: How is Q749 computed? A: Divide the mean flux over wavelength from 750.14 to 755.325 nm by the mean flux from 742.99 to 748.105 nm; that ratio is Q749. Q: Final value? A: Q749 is 1.0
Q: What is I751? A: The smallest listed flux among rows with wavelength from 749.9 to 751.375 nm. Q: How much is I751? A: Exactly 19.51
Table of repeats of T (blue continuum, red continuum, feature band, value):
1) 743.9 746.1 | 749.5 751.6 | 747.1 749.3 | 0.08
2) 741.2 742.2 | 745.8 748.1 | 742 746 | -0.20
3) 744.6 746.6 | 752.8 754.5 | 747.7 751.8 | -0.11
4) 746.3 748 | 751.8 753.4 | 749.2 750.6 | -0.16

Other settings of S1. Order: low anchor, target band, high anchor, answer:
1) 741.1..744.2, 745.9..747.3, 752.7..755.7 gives 0.13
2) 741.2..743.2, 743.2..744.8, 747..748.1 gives -0.02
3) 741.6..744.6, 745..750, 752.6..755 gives -0.01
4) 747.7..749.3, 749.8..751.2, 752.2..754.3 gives -0.05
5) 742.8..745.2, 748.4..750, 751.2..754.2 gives -0.05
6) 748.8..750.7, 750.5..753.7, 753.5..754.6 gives 0.01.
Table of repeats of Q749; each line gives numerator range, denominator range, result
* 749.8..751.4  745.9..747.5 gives 1.11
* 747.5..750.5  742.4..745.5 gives 1.00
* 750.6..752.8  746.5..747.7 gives 1.06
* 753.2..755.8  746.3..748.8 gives 1.02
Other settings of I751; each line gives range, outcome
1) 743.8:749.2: 17.69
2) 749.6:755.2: 15.47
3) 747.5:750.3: 23.38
